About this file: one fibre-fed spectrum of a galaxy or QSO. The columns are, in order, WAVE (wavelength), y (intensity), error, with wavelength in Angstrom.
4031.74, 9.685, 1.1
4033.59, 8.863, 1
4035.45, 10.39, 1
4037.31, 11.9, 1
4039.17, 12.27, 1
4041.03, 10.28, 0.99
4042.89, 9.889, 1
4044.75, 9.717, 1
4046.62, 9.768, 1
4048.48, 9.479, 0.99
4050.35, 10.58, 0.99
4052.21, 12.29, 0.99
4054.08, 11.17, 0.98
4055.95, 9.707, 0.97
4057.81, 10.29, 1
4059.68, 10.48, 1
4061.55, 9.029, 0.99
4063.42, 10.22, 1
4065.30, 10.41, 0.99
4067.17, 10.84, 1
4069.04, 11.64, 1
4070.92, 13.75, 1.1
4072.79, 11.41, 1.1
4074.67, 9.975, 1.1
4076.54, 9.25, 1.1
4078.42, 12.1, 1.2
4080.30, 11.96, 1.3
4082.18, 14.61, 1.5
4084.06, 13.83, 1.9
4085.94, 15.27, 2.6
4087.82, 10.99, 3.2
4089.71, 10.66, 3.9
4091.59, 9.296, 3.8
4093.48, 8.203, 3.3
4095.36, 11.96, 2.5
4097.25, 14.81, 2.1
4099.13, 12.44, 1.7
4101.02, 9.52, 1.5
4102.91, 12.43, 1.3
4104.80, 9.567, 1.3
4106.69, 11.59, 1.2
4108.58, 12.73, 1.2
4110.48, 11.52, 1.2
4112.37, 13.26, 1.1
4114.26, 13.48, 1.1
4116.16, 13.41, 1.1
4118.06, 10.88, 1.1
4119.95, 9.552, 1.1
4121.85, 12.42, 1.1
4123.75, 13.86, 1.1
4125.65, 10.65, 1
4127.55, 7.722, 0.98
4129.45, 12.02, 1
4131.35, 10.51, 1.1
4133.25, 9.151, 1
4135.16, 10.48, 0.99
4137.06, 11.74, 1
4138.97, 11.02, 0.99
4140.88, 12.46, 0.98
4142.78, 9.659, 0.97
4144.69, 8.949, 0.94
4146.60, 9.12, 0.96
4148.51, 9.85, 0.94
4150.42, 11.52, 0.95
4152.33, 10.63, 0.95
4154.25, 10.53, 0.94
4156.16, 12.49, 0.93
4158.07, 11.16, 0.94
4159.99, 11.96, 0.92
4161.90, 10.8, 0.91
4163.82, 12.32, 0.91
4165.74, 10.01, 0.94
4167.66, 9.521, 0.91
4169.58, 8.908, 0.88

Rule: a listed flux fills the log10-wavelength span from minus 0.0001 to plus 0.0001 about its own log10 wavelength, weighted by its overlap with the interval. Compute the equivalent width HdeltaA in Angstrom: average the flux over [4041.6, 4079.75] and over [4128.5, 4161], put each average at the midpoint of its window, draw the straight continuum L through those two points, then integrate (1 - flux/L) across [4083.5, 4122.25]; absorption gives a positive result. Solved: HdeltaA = -3.89 Angstrom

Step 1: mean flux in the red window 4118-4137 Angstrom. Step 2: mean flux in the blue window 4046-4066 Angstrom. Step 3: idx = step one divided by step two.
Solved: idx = 1.0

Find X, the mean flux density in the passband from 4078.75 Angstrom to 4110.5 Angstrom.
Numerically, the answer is 11.9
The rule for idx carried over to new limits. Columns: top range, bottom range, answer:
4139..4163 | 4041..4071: 1.03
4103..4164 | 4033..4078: 1.05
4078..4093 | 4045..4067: 1.18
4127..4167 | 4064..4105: 0.92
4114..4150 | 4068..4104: 0.92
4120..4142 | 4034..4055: 1.03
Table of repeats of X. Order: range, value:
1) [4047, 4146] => 11.2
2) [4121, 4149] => 10.6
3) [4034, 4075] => 10.7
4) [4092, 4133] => 11.5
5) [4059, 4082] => 11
